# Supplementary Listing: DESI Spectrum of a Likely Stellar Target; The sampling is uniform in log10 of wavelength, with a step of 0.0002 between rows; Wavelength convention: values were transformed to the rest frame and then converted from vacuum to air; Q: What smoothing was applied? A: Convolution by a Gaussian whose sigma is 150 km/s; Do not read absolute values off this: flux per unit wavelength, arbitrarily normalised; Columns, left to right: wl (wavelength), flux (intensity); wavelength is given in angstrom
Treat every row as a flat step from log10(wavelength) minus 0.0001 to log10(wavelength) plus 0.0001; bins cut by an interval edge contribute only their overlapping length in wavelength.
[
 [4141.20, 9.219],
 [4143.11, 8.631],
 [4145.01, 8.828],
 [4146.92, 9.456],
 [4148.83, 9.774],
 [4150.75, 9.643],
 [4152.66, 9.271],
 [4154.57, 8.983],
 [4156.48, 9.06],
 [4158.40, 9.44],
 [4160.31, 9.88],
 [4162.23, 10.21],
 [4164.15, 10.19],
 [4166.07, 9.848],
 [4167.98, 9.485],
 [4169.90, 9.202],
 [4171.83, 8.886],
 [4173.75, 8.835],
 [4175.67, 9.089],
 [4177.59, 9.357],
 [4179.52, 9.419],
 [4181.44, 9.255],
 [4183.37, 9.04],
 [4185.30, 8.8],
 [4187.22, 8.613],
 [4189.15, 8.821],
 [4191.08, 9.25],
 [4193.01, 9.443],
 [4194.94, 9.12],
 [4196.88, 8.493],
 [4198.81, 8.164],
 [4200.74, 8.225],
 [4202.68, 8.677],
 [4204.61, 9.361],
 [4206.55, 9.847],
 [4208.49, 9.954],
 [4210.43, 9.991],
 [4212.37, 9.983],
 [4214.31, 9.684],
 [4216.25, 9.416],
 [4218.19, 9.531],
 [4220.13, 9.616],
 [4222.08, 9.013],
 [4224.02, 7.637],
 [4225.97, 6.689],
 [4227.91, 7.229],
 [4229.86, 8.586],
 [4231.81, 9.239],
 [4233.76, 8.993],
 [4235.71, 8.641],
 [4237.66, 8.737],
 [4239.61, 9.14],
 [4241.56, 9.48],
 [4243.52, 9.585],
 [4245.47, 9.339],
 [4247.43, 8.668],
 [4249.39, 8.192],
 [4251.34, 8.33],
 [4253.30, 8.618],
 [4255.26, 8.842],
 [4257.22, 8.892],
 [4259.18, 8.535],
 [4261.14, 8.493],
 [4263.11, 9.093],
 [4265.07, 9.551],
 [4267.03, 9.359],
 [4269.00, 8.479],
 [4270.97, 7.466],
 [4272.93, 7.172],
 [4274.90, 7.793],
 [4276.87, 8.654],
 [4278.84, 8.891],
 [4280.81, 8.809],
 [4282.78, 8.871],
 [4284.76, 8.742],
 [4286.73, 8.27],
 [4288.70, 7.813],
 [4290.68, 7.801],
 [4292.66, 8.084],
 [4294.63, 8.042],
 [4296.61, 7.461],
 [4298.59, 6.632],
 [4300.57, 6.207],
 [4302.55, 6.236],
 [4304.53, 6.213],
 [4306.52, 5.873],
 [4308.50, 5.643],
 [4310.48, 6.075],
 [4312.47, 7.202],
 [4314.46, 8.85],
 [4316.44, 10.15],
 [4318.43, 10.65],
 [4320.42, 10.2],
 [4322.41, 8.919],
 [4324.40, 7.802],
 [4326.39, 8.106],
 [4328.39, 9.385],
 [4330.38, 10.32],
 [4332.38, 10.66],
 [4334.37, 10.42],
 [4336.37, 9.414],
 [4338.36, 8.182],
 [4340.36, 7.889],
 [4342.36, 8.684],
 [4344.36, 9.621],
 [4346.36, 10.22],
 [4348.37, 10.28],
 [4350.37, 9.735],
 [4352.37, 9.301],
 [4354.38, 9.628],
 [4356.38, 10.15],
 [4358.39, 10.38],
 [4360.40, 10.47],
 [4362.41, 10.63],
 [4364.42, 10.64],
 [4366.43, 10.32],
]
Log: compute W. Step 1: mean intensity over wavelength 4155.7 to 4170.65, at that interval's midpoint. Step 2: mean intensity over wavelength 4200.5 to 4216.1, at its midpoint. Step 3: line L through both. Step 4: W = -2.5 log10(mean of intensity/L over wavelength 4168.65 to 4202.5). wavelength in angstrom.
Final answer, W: 0.077 mag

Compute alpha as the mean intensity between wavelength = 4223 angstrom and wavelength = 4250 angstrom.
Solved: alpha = 8.59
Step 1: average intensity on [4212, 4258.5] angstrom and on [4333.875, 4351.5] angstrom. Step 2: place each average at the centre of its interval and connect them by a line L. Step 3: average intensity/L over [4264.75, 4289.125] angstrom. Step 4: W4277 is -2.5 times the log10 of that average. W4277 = 0.07 mag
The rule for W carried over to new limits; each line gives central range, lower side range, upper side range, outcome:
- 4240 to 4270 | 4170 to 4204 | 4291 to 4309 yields -0.17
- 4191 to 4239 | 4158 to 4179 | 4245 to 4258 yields 0.01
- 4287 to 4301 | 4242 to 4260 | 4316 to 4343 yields 0.20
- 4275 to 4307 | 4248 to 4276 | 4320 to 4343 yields 0.14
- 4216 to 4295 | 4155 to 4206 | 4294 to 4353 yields 0.03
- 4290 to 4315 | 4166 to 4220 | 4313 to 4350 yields 0.33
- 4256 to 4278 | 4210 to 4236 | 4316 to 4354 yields 0.07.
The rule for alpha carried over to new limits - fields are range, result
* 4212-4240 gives 8.78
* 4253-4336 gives 8.32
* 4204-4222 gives 9.68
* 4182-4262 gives 8.9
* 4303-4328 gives 7.97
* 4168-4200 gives 9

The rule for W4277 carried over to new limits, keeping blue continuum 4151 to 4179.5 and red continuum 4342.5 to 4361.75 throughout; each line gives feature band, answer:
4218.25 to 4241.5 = 0.12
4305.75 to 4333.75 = 0.15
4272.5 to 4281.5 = 0.17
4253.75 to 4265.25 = 0.10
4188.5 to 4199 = 0.07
